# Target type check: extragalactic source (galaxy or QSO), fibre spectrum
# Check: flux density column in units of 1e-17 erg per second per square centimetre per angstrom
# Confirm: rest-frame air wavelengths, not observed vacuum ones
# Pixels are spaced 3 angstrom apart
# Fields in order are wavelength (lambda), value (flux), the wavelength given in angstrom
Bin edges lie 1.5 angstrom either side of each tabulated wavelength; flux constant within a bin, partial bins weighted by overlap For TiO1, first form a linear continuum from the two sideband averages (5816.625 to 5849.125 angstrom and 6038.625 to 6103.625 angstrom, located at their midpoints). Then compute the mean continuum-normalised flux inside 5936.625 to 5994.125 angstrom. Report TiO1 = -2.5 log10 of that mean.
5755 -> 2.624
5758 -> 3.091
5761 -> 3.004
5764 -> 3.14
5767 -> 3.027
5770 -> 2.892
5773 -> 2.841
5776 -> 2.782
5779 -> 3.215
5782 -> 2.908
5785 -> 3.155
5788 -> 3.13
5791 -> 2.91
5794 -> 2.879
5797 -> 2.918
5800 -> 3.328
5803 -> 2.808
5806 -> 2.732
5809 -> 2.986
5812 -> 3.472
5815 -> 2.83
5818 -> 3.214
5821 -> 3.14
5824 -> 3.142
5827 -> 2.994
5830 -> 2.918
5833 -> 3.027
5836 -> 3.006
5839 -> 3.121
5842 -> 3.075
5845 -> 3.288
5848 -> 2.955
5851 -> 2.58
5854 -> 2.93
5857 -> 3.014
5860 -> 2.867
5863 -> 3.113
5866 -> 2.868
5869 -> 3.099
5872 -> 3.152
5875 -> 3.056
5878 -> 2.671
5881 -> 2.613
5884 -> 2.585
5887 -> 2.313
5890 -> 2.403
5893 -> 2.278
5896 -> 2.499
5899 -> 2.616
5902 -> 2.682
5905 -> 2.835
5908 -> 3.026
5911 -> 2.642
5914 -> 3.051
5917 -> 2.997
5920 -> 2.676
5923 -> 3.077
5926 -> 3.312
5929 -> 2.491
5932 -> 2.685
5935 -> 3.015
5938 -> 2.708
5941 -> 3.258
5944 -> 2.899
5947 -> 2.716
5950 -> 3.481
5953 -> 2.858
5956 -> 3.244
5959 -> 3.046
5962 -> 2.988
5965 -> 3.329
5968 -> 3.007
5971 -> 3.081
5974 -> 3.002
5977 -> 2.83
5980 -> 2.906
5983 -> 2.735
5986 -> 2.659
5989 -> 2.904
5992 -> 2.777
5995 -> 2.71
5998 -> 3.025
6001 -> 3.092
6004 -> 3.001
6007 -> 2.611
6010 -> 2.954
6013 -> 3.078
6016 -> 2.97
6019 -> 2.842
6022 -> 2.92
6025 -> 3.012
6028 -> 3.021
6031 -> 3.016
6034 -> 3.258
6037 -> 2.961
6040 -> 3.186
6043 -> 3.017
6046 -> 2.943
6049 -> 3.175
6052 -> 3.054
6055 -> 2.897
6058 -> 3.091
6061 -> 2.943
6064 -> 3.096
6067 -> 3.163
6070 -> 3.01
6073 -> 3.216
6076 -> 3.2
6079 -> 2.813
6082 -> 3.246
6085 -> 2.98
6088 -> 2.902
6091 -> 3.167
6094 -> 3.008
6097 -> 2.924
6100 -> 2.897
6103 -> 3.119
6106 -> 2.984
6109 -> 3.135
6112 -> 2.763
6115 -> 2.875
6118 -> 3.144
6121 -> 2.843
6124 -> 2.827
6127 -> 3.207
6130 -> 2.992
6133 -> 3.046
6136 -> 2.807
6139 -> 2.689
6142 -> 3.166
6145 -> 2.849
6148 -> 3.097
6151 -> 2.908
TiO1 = 0.034 mag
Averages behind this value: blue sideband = 3.08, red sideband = 3.05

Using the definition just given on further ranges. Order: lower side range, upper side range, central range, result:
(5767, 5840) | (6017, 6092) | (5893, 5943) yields 0.07 mag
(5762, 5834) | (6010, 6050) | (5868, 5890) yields 0.10 mag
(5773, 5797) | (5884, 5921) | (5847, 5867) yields -0.04 mag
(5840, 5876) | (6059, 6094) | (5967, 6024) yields 0.05 mag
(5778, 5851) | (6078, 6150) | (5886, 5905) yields 0.21 mag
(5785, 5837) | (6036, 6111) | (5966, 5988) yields 0.05 mag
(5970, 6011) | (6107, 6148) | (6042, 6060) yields -0.04 mag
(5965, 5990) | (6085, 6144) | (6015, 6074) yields -0.03 mag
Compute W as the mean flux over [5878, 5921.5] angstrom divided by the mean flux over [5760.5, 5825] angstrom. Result 0.9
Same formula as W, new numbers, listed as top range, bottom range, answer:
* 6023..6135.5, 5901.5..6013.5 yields 1.03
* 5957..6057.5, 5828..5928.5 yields 1.04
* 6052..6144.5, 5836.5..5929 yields 1.06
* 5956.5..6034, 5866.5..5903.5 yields 1.11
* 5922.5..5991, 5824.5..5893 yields 1.03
